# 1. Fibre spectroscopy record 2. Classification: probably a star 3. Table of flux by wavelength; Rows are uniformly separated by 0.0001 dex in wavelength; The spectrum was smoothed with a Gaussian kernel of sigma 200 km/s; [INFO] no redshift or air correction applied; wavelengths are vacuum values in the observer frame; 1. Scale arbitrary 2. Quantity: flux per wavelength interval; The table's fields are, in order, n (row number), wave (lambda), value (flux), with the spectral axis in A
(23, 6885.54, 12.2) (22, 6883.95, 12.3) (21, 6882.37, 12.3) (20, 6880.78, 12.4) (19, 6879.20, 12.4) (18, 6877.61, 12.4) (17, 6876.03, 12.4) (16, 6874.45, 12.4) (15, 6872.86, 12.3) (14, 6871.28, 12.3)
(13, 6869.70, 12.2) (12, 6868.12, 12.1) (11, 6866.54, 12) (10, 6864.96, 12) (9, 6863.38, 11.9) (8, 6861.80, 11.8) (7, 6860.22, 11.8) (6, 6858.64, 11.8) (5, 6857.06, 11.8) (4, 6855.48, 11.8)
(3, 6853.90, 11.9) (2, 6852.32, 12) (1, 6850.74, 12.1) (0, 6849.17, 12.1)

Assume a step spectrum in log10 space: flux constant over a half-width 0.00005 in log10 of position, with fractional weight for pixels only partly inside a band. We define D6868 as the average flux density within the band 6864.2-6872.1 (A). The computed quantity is 12.1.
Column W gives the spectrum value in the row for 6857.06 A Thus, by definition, 11.8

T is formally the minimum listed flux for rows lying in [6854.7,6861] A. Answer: 11.8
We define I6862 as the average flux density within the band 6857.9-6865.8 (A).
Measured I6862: 11.9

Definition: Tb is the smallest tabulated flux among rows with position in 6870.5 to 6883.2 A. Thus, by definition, 12.3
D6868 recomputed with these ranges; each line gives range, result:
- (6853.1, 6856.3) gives 11.8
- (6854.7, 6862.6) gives 11.8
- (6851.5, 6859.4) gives 11.8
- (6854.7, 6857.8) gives 11.8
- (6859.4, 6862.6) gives 11.8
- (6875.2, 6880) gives 12.4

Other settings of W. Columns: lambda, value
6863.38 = 11.9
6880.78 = 12.4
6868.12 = 12.1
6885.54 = 12.2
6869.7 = 12.2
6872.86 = 12.3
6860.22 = 11.8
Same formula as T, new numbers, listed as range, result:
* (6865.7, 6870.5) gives 12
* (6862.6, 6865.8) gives 11.9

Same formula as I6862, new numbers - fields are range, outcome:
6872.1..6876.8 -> 12.4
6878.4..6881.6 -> 12.4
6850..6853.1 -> 12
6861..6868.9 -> 12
